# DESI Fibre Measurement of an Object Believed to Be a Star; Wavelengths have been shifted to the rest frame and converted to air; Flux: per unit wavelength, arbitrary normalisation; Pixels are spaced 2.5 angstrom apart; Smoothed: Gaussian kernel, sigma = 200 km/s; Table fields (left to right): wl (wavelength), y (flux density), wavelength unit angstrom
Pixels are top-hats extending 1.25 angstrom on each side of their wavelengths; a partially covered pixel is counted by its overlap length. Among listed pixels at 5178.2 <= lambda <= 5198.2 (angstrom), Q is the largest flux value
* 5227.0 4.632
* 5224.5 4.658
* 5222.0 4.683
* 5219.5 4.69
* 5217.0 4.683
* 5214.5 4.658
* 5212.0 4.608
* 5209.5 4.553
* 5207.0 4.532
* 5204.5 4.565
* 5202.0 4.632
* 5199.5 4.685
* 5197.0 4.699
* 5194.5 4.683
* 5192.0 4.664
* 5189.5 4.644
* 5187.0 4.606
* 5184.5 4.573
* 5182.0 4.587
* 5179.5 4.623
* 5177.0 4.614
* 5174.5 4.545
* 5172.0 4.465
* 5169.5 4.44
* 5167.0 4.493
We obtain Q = 4.699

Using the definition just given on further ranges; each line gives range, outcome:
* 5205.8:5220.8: 4.69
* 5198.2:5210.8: 4.685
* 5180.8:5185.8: 4.587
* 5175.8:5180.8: 4.623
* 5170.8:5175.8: 4.545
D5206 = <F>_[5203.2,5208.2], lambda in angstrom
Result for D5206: 4.55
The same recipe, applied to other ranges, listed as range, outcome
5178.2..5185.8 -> 4.59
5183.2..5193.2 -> 4.62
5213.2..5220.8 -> 4.68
